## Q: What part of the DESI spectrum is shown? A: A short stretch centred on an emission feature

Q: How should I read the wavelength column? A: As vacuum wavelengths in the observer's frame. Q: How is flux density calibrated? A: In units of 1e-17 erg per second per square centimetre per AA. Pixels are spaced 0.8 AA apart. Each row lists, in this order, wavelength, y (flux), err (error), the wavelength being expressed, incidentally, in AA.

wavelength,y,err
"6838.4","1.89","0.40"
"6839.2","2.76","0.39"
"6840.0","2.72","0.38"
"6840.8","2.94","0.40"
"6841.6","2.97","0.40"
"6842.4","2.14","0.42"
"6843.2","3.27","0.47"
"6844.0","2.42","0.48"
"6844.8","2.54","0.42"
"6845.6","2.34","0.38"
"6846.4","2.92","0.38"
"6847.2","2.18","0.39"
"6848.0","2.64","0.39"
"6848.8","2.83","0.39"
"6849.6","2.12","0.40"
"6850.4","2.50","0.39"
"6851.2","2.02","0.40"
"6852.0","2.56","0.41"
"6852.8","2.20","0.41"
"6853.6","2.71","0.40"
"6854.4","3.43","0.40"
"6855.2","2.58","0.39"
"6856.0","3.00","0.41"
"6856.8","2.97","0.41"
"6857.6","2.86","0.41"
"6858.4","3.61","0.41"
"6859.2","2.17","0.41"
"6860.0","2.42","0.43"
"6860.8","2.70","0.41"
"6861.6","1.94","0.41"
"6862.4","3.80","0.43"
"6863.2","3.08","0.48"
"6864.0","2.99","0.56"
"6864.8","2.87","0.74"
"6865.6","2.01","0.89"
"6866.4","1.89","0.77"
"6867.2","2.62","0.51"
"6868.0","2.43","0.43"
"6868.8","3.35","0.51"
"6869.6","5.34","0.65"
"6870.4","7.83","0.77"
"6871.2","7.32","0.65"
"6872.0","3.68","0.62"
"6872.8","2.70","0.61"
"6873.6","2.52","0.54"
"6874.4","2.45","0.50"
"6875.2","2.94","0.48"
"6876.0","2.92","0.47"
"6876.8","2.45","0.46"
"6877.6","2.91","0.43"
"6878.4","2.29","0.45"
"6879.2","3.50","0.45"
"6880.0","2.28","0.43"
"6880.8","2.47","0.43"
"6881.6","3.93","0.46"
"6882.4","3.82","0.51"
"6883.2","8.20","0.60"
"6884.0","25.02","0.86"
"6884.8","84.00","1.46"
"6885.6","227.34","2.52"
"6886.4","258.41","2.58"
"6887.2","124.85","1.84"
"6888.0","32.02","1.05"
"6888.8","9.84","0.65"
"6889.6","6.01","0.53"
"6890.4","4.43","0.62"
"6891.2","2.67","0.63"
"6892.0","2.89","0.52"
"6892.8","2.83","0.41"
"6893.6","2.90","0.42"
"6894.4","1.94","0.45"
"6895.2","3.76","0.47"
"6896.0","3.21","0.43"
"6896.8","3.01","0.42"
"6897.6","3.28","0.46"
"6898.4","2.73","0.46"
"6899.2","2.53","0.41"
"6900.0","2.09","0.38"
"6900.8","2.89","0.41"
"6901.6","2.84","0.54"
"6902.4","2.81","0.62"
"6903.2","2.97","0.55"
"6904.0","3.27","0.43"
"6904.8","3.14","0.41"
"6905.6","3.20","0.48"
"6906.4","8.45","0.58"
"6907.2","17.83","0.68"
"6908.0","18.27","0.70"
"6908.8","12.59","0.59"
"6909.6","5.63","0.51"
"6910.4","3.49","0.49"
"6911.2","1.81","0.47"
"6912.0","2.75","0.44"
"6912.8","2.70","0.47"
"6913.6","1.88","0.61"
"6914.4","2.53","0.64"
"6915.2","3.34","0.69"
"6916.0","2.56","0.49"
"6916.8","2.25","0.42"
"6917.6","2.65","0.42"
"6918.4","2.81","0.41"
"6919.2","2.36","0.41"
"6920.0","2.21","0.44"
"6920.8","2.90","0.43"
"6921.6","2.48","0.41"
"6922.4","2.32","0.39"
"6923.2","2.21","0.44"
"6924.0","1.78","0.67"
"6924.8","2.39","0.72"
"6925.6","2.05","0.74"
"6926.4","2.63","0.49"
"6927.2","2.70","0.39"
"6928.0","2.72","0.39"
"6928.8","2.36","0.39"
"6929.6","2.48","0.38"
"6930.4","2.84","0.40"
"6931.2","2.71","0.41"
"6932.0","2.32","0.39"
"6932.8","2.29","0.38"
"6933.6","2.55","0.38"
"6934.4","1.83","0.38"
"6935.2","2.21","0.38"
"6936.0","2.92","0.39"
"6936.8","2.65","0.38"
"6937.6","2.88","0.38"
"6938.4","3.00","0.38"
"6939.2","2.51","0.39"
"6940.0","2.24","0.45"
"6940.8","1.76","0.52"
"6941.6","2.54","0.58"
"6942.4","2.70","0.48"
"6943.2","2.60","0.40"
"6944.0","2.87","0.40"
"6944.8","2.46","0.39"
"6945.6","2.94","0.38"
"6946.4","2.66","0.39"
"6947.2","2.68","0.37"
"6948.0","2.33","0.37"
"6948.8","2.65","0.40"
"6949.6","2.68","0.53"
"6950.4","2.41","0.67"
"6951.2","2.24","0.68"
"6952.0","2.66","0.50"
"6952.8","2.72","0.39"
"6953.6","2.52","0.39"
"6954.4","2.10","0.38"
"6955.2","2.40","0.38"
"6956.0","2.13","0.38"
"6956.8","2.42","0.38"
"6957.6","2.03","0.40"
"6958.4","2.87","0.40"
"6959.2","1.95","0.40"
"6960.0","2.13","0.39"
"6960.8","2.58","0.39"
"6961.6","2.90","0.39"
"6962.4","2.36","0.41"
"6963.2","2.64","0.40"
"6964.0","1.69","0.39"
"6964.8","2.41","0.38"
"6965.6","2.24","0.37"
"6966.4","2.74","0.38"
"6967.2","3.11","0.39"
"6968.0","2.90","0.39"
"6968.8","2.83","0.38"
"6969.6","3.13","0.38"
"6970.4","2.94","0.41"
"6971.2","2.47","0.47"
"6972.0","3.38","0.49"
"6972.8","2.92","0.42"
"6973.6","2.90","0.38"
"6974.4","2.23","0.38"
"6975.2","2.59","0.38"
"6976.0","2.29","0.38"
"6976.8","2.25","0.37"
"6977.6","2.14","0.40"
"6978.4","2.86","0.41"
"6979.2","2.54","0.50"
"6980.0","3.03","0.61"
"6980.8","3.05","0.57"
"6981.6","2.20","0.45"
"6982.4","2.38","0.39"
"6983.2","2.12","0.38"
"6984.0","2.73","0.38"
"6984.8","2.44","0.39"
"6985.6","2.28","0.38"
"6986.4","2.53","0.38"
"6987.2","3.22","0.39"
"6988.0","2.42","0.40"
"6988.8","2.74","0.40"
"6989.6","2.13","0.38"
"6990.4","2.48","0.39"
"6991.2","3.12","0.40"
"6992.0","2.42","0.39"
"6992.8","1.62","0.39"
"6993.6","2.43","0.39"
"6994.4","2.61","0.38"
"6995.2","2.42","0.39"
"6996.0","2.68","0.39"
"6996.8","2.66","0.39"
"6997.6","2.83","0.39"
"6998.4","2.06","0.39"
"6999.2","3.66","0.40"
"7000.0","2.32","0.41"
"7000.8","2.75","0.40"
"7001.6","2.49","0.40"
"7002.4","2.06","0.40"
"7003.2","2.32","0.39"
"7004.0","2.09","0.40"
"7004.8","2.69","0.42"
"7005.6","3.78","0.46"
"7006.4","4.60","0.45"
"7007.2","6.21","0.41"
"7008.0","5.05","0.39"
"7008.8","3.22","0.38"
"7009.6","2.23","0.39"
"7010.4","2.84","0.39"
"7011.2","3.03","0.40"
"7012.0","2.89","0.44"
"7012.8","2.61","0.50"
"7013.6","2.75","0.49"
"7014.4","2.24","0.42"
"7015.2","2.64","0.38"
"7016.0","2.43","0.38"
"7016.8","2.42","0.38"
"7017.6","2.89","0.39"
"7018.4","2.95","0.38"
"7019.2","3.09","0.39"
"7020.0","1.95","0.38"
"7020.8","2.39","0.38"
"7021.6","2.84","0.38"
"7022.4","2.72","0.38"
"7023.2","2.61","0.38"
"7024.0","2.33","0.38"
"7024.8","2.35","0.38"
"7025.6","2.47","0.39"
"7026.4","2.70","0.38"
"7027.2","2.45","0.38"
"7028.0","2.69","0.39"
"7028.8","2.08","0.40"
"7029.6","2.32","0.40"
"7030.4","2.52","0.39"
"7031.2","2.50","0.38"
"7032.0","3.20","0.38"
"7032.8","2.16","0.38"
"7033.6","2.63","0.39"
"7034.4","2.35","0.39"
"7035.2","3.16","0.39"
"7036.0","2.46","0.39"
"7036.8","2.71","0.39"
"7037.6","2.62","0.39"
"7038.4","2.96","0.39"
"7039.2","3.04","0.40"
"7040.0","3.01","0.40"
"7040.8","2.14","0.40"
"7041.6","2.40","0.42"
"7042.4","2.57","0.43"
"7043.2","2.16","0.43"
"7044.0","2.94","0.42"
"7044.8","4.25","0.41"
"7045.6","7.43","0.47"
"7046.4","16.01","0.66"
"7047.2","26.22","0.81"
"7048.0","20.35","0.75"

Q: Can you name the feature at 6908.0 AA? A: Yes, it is [N II] 6583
